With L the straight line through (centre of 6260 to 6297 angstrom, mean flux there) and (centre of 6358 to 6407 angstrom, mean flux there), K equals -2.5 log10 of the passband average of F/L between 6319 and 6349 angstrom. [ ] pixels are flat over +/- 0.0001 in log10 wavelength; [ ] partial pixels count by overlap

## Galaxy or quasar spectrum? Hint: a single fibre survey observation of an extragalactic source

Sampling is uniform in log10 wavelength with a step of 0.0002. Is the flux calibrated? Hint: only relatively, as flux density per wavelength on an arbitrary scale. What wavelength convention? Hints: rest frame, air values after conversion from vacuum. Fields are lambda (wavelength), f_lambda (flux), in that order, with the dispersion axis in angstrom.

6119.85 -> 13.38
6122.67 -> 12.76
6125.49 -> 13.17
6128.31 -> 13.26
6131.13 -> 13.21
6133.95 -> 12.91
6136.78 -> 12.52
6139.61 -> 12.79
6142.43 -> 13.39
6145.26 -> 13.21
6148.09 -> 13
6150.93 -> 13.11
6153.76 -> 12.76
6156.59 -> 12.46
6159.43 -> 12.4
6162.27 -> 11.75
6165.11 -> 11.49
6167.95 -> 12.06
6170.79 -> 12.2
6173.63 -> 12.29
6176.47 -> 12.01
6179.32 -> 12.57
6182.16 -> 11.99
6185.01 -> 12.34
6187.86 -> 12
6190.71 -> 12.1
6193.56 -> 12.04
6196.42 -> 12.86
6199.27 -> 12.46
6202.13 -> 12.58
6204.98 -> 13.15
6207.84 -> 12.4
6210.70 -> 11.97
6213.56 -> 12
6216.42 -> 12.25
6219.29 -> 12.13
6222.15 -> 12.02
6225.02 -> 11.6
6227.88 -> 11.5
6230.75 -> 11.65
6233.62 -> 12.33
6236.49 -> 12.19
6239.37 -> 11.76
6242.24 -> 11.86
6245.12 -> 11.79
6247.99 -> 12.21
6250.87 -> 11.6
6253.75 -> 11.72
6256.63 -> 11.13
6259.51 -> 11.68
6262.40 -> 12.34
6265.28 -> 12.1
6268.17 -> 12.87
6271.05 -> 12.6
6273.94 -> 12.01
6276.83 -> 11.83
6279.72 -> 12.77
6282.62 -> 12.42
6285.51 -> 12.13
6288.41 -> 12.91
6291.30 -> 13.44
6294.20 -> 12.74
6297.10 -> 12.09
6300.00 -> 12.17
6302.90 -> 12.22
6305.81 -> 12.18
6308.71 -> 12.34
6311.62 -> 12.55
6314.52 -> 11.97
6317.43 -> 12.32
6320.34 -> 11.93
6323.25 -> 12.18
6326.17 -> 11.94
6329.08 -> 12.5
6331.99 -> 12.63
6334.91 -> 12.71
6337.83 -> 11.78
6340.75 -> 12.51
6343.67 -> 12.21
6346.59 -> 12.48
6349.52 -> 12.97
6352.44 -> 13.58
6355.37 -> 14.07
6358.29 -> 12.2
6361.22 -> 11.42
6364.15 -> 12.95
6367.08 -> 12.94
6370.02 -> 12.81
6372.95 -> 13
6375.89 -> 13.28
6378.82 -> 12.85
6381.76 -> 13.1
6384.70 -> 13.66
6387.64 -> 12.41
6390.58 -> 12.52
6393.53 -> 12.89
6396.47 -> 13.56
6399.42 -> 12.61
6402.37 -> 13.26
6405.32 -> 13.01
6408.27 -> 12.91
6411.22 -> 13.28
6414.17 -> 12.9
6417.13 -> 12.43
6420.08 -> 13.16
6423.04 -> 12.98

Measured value 0.03 mag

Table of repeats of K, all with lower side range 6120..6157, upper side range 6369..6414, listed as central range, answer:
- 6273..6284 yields 0.06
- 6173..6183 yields 0.07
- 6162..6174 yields 0.09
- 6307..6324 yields 0.07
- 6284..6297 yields 0.02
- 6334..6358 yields 0.02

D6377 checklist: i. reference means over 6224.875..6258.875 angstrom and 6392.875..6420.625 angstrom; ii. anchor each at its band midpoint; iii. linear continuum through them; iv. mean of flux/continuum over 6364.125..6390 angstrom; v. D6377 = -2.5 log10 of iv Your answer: -0.02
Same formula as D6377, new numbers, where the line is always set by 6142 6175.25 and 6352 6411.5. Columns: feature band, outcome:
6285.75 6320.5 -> 0.032 mag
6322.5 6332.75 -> 0.046 mag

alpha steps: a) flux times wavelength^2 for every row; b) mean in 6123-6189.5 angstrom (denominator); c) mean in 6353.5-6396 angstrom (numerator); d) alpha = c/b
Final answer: 1.10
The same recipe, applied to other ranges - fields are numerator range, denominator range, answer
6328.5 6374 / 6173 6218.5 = 1.08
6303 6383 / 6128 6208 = 1.06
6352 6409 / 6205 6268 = 1.13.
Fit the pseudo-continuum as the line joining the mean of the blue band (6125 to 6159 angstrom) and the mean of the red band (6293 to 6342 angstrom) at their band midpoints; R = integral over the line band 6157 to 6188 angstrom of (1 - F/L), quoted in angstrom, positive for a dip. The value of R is 1.75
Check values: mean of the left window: 13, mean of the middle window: 12.1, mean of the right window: 12.3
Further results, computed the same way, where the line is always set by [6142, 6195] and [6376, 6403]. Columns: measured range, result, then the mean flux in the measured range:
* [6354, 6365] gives 0.2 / 12.6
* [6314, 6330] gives 0.8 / 12.1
